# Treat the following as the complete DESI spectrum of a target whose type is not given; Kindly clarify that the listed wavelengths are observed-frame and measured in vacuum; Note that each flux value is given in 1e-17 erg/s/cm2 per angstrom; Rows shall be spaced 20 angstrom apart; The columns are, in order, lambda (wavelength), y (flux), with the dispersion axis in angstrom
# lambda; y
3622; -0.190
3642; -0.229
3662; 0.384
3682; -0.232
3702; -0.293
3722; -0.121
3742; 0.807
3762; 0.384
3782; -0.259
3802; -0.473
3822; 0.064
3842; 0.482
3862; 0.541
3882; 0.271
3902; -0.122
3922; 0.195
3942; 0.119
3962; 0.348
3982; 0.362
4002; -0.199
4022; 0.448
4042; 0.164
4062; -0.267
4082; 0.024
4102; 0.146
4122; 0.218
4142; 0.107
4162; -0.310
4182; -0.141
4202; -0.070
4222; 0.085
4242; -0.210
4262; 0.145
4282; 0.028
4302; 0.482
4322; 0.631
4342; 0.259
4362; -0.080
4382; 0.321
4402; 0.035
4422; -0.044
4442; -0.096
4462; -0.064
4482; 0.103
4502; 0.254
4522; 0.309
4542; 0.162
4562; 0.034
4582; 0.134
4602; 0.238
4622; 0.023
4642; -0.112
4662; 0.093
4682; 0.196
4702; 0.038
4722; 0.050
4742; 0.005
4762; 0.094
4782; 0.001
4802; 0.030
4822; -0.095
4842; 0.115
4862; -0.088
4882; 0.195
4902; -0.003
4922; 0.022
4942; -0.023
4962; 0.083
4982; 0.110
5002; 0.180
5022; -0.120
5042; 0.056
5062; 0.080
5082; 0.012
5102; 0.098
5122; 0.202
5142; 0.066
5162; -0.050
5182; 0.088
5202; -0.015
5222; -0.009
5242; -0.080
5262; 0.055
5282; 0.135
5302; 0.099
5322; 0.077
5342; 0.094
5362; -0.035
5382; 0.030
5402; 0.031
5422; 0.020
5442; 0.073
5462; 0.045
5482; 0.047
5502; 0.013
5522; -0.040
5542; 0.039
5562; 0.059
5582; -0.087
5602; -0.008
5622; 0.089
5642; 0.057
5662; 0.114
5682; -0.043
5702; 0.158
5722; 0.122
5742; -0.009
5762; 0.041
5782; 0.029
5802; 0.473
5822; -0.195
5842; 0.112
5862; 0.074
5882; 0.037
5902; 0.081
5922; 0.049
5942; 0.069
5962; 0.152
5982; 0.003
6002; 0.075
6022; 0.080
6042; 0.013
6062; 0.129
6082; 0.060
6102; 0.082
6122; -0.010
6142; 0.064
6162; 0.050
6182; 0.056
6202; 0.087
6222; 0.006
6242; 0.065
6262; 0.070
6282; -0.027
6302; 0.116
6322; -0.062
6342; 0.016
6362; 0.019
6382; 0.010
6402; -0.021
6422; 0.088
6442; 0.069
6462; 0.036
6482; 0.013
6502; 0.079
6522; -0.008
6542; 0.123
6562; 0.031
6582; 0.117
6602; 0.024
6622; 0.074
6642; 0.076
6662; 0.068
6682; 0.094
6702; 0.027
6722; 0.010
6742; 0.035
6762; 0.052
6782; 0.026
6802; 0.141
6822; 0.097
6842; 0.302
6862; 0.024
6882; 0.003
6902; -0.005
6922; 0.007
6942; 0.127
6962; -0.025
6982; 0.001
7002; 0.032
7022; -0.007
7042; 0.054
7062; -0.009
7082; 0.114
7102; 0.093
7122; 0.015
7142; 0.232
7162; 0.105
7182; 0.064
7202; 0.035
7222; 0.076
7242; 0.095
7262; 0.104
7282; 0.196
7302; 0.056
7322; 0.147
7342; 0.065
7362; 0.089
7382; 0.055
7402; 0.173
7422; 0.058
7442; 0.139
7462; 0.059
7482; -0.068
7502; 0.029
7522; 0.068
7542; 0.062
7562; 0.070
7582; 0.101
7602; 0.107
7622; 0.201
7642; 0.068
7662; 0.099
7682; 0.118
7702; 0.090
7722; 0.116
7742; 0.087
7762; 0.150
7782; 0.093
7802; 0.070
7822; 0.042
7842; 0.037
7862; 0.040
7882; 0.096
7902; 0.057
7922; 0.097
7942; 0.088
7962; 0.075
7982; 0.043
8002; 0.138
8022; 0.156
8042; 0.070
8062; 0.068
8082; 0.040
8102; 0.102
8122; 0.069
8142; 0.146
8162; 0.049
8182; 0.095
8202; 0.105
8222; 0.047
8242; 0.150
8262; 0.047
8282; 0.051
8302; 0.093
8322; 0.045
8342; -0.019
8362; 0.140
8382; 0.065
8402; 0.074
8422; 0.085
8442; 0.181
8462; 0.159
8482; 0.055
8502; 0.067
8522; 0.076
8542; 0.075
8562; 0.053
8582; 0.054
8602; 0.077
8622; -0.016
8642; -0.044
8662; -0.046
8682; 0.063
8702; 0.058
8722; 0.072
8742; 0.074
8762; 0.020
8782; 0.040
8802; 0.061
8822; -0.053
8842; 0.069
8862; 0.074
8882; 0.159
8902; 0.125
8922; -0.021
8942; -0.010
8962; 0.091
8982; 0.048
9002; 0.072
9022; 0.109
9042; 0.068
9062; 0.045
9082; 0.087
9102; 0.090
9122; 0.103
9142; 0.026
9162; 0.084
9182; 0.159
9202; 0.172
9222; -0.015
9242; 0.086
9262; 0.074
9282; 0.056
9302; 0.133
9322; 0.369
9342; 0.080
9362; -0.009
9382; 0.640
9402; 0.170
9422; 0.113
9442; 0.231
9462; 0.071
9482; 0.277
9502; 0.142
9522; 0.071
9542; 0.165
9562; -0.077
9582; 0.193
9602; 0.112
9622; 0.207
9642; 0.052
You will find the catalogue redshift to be 0.835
